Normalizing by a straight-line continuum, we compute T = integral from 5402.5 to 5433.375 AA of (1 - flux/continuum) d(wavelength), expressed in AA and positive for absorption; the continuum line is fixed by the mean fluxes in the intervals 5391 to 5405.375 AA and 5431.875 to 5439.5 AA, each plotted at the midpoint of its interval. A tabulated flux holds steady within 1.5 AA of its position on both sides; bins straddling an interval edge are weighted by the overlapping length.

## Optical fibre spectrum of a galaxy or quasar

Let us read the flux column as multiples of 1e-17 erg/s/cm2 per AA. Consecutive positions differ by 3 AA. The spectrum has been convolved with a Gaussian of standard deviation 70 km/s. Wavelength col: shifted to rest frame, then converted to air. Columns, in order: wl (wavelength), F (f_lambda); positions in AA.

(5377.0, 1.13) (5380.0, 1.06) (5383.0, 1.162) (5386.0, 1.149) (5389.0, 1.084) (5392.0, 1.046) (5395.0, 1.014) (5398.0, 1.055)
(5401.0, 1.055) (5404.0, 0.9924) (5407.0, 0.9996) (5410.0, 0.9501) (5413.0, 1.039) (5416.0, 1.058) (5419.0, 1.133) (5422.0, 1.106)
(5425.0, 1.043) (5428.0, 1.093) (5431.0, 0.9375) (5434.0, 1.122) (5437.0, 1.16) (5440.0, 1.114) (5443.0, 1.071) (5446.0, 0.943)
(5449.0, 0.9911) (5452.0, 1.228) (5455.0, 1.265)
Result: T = 1.2 AA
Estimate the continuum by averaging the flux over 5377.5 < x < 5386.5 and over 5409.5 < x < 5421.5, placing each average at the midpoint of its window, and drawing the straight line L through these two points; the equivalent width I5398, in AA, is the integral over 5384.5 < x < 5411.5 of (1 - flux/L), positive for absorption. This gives 1.3 AA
